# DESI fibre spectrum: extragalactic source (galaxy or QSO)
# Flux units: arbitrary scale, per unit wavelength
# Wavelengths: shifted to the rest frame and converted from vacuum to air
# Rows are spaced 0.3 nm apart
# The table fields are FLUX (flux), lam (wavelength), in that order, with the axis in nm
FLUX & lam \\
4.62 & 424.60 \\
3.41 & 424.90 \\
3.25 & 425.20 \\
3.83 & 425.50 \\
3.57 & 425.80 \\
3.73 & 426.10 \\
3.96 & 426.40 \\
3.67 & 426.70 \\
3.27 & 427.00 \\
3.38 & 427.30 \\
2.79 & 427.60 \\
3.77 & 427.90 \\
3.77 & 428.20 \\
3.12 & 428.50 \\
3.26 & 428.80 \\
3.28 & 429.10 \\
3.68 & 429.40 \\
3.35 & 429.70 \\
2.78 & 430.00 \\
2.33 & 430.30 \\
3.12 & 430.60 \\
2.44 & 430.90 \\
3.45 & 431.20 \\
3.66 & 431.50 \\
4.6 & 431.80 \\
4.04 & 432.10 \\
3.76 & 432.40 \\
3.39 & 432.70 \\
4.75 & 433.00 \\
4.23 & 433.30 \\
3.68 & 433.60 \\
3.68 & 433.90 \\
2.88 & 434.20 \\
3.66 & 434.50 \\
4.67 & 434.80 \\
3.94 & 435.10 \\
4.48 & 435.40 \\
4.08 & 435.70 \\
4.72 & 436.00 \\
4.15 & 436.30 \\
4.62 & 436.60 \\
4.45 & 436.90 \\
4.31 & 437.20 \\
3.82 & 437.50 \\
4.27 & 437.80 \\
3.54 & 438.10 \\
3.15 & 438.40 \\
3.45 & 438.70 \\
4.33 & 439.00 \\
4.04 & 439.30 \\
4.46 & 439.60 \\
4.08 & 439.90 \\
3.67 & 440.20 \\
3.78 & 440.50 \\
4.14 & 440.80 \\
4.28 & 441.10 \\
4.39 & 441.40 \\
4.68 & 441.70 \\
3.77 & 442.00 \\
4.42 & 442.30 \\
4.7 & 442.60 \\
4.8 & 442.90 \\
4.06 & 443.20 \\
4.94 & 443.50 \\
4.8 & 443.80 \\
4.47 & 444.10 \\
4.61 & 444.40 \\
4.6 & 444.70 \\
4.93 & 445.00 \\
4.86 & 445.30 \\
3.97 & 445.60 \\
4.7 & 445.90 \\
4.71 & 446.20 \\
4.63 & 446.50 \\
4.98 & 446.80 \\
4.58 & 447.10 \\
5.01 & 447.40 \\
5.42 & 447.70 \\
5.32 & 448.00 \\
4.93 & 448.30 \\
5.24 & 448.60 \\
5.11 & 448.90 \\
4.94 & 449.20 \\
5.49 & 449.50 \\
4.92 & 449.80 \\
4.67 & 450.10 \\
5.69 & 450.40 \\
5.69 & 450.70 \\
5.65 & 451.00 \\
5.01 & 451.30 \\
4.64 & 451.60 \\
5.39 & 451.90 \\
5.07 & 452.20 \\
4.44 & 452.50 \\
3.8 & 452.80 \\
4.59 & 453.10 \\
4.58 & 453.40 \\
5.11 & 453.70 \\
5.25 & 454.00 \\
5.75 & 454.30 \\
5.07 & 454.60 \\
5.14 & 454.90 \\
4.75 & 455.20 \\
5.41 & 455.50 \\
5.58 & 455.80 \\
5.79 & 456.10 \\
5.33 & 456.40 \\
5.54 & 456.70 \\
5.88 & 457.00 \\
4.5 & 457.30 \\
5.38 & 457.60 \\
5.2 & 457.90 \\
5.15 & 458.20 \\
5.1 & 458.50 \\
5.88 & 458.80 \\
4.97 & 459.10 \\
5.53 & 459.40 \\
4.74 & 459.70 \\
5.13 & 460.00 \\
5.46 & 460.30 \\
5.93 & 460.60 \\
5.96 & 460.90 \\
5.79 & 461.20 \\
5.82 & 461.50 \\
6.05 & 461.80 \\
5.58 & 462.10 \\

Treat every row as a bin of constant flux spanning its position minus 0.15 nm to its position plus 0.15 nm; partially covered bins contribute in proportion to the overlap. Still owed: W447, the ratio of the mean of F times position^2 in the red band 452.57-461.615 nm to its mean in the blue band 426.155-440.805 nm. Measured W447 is 1.6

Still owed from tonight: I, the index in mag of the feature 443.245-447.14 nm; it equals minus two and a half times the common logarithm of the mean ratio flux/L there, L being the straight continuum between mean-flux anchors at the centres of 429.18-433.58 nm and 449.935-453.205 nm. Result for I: -0.03 mag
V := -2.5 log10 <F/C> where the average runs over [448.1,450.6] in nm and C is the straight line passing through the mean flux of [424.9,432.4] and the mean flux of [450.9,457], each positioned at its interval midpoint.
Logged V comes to -0.07 mag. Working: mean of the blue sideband 3.43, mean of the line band 5.14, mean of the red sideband 5.11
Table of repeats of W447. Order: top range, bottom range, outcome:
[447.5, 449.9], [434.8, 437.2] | 1.25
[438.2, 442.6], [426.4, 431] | 1.33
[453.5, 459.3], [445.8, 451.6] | 1.08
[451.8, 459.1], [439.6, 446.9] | 1.22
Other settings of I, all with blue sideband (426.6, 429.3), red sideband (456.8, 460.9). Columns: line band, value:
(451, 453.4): 0.03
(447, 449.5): -0.10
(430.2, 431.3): 0.25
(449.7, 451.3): -0.11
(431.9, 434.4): -0.03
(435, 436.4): -0.12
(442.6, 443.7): -0.07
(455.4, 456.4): -0.09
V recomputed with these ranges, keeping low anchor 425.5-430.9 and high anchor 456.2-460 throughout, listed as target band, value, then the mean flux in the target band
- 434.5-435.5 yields -0.130 mag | 4.25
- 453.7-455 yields -0.055 mag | 5.29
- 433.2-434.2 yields -0.003 mag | 3.7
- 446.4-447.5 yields -0.059 mag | 4.8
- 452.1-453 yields 0.116 mag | 4.41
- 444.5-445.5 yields -0.077 mag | 4.75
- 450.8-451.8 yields -0.069 mag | 5.14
